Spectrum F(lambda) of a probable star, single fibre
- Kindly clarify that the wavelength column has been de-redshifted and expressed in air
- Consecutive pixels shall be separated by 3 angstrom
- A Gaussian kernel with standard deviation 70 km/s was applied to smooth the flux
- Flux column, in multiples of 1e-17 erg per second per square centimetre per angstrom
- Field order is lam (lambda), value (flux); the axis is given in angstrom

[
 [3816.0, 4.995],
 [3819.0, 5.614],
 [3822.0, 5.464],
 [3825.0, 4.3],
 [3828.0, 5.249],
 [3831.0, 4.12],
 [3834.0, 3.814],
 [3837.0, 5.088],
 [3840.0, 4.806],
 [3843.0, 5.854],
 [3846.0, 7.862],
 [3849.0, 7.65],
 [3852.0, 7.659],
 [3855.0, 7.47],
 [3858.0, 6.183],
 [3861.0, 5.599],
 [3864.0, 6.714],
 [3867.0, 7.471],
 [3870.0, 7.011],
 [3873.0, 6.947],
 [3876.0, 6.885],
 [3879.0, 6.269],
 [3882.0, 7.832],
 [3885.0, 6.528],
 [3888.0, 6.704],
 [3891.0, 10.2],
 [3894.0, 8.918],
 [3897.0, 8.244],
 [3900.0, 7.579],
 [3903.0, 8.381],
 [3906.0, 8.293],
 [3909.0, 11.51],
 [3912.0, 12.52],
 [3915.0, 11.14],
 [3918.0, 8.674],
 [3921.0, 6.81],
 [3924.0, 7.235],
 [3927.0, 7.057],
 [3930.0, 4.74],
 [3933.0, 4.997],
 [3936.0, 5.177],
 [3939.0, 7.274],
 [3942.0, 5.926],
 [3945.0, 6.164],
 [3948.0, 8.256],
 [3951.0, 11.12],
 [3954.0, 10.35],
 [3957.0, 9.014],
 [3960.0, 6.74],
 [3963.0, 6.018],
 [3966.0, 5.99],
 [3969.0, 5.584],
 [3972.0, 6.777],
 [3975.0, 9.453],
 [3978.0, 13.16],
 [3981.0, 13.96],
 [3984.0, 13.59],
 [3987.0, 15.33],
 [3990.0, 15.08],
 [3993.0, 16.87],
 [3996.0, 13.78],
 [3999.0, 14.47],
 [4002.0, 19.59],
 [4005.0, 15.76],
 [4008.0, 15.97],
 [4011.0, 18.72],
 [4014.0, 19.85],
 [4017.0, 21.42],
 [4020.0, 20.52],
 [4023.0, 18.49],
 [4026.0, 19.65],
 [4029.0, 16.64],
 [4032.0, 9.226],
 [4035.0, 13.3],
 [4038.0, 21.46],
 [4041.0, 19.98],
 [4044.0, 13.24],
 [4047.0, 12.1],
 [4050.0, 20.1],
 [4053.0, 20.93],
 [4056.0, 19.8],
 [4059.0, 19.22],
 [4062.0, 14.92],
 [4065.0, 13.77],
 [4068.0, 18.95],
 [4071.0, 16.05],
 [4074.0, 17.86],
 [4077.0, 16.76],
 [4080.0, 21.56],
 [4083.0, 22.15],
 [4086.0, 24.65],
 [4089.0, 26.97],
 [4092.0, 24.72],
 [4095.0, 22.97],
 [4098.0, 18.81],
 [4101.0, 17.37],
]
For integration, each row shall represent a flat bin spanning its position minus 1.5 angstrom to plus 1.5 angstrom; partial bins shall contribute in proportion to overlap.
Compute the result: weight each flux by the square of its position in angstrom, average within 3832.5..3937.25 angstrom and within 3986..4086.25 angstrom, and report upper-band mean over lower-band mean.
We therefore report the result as 2.6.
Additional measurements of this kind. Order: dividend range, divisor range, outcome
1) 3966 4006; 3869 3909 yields 1.75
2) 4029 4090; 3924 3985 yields 2.37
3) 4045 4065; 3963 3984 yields 1.96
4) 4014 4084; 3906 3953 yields 2.38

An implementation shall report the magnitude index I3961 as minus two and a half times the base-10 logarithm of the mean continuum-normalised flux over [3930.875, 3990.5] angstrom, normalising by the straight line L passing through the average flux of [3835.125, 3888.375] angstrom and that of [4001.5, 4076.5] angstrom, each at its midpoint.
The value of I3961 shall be 0.41 mag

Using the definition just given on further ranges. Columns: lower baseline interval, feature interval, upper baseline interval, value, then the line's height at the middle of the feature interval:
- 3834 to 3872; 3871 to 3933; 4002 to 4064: 0.17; 9.52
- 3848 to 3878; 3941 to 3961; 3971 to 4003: 0.39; 11.8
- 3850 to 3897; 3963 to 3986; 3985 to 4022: 0.49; 15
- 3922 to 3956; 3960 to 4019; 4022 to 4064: -0.11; 11.9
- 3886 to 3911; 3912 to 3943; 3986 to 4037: 0.43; 10.8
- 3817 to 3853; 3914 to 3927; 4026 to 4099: 0.26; 10.5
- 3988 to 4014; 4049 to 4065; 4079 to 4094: 0.16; 21.4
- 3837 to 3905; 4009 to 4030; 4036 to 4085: -0.22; 15.7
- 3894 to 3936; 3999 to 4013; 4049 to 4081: -0.21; 14.2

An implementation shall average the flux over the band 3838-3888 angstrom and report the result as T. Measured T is 6.78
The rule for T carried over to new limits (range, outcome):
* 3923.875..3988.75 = 8.41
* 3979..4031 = 16.9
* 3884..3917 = 9.12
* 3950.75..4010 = 12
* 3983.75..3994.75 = 15.4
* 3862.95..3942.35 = 7.7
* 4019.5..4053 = 16.9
